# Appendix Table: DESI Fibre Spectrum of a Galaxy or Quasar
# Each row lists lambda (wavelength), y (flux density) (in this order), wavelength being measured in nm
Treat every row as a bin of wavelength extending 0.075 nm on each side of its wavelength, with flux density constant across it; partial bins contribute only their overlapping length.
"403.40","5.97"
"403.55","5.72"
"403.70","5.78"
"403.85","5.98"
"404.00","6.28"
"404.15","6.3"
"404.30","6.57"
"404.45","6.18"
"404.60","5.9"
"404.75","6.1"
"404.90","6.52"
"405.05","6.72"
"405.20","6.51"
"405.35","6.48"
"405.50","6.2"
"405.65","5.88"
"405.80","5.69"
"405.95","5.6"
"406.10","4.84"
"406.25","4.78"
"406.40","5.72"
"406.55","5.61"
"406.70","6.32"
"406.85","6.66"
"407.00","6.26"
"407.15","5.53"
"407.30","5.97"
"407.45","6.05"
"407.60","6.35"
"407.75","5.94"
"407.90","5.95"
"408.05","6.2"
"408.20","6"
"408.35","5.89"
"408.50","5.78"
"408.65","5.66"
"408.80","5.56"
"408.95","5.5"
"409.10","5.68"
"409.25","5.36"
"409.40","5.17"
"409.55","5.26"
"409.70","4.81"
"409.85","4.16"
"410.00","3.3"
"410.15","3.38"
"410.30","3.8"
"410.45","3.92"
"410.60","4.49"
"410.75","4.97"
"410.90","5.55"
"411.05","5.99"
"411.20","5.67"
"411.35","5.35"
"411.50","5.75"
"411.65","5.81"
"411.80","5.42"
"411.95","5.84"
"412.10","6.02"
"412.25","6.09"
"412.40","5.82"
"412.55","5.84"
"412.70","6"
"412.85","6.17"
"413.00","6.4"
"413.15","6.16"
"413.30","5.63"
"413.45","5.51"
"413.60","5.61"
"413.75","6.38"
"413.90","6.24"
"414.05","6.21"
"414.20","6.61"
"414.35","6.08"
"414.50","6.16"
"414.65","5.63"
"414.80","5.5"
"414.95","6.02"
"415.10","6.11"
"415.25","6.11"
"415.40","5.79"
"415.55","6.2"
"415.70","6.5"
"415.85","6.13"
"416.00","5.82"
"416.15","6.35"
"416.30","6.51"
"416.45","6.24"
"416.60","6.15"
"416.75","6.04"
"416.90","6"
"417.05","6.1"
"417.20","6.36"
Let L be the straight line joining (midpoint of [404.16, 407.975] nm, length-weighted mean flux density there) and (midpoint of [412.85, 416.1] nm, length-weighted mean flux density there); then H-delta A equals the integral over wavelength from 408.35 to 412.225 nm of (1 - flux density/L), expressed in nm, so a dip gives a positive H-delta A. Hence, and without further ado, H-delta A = 0.56 nm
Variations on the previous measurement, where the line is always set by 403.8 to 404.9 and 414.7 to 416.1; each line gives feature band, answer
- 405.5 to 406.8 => 0.12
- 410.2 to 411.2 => 0.21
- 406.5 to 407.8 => 0.02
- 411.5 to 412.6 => 0.05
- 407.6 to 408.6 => 0.03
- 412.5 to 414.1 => 0.01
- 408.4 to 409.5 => 0.11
